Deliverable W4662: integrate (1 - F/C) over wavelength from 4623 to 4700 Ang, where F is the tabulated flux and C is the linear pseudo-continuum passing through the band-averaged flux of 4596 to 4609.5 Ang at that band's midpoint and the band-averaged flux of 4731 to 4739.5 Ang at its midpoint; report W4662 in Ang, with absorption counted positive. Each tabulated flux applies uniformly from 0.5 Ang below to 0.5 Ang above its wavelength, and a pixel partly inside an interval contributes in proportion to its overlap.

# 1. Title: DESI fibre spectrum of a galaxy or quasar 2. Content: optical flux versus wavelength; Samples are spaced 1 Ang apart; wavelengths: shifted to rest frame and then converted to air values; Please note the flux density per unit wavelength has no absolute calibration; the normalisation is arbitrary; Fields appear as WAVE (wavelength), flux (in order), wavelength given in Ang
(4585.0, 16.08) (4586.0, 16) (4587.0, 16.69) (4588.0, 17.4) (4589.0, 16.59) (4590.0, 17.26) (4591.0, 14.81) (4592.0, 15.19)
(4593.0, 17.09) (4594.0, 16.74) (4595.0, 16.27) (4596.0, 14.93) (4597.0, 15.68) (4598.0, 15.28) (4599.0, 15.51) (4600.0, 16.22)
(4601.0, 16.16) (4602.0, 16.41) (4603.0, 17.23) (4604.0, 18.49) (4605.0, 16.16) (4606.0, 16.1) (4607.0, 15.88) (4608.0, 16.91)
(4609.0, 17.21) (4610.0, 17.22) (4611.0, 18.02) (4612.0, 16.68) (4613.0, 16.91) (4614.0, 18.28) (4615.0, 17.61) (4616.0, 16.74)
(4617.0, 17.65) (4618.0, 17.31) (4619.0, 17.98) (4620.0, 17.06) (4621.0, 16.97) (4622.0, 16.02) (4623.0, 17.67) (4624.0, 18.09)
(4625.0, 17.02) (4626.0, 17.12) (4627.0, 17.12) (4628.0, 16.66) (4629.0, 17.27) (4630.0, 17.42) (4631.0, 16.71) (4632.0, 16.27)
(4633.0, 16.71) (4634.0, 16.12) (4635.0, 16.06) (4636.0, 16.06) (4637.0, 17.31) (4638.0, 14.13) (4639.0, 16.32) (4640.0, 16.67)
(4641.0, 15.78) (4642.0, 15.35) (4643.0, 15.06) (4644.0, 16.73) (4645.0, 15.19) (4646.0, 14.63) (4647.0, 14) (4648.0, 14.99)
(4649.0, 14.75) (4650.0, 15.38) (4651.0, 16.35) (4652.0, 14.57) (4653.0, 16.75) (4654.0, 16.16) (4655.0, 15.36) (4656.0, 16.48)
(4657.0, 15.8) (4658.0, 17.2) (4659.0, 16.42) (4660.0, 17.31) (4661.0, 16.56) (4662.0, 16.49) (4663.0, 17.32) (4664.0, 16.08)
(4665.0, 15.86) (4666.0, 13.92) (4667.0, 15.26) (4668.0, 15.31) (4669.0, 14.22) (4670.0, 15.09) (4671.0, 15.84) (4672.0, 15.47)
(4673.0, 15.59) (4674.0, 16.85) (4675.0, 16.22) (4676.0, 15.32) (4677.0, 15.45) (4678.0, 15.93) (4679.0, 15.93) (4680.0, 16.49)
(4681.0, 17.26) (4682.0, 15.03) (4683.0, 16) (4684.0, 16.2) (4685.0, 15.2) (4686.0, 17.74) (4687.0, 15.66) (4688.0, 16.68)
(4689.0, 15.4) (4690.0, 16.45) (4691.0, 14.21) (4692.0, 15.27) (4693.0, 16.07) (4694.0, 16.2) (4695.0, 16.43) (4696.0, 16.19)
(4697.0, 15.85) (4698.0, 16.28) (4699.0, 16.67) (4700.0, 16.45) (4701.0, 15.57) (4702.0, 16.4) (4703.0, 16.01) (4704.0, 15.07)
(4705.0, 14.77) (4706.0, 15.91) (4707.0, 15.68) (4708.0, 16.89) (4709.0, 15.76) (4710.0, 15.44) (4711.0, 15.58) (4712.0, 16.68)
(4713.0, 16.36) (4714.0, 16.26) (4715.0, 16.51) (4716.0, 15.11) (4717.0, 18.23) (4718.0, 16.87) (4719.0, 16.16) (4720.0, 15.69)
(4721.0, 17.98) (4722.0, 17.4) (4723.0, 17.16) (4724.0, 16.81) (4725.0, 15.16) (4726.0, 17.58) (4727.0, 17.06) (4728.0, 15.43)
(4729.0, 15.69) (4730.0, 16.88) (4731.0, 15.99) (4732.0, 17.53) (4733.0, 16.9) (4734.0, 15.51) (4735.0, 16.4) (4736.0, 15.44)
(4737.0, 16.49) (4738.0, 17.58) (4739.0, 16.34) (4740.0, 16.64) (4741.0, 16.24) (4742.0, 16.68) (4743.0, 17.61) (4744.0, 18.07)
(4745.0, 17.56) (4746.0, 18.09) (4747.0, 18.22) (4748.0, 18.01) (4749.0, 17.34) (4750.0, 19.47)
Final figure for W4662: 1.8 Ang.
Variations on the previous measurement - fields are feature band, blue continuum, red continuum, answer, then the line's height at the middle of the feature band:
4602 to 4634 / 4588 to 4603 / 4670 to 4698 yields -2.04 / 16.1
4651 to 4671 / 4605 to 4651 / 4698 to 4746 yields 0.70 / 16.5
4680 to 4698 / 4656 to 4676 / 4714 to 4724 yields 0.31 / 16.3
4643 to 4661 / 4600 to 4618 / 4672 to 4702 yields 0.76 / 16.5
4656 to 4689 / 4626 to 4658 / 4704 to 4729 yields 0.26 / 16.1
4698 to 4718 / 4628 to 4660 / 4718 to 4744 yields 0.42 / 16.4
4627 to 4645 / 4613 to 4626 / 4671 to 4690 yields 0.76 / 17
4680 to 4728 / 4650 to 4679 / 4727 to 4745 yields 0.26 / 16.3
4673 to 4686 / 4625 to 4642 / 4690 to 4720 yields 0.12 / 16.2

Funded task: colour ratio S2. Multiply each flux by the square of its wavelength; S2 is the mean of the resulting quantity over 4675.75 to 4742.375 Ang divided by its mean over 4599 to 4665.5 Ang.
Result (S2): 1.02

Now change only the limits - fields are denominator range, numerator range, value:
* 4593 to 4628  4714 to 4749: 1.05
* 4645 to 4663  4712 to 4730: 1.07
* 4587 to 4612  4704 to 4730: 1.04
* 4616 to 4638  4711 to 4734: 1.02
